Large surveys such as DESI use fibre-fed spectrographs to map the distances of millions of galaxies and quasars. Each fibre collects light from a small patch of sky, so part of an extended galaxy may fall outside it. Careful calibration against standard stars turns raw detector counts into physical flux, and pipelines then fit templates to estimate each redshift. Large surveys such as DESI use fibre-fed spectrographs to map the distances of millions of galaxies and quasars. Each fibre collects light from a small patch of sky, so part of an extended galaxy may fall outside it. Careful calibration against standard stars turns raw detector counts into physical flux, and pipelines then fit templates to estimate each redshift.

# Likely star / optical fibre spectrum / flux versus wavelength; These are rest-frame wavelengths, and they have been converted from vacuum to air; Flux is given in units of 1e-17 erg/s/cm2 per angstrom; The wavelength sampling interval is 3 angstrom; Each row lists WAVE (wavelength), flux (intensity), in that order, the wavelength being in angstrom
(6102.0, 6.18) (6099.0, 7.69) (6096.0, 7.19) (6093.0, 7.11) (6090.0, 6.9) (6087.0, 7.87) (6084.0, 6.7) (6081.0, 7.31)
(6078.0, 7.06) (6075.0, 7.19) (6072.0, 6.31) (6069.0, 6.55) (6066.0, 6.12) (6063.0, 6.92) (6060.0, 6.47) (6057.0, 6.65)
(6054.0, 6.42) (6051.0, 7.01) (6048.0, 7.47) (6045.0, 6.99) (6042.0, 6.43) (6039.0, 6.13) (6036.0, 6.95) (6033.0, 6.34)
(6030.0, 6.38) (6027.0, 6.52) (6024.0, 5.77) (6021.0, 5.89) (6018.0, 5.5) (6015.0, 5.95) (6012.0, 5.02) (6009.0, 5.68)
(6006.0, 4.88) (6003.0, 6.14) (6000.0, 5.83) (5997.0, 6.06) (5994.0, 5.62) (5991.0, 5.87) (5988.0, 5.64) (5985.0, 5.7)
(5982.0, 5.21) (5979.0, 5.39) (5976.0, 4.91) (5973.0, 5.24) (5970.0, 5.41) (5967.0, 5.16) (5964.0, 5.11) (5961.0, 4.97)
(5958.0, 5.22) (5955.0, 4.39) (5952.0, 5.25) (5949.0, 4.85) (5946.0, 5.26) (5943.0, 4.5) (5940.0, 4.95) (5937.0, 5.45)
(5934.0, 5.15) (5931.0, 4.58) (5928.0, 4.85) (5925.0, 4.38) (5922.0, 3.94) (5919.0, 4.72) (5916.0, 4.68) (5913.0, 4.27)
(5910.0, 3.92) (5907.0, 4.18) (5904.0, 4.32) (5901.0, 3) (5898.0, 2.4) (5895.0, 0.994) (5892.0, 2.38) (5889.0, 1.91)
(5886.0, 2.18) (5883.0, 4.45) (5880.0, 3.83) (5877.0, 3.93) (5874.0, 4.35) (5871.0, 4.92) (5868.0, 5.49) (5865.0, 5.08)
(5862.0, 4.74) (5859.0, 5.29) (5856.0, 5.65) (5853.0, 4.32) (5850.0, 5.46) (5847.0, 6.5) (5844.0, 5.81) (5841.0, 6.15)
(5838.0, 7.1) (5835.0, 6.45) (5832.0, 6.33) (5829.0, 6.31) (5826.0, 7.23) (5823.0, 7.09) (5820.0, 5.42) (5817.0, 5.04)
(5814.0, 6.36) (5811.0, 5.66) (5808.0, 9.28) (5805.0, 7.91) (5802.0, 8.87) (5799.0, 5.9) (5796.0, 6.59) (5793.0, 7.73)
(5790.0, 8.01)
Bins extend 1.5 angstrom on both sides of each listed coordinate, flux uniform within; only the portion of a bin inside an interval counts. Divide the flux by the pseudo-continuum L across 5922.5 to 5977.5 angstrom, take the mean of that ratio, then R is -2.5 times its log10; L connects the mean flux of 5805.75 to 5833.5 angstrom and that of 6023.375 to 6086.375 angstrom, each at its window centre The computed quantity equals 0.31 mag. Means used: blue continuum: 6.56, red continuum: 6.68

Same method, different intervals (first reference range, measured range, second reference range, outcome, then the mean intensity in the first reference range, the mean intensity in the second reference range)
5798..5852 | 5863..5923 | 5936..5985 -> 0.48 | 6.59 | 5.09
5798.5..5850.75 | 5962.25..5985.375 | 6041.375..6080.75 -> 0.27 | 6.63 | 6.76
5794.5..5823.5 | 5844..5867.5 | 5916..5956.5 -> 0.14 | 6.8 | 4.79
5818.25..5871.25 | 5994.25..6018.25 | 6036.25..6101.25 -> 0.17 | 5.87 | 6.87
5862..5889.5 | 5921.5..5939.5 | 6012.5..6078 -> 0.02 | 4.13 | 6.47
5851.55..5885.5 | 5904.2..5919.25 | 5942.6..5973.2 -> 0.12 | 4.66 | 5.04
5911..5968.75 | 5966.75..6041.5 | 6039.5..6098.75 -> 0.02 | 4.82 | 6.88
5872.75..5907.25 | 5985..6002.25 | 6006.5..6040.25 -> -0.09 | 3.11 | 5.98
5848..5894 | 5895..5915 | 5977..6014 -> 0.30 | 4.25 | 5.58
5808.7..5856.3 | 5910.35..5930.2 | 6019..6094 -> 0.39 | 6.12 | 6.69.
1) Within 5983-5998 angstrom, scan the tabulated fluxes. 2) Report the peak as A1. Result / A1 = 6.06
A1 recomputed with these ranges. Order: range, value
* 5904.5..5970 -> 5.45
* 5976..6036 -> 6.95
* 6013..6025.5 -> 5.95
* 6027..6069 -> 7.47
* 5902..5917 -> 4.68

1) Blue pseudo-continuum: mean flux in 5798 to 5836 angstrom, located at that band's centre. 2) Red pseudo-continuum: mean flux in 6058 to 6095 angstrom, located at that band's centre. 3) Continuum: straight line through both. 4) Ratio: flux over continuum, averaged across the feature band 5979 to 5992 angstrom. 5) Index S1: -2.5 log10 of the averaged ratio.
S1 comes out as 0.22 mag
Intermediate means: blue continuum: 6.77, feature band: 5.57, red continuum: 6.88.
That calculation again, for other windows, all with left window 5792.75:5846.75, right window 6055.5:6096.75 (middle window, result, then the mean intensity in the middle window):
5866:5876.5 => 0.36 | 4.83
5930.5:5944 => 0.34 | 4.97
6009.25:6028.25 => 0.19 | 5.76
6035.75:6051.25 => 0.01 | 6.81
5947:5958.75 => 0.35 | 4.92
